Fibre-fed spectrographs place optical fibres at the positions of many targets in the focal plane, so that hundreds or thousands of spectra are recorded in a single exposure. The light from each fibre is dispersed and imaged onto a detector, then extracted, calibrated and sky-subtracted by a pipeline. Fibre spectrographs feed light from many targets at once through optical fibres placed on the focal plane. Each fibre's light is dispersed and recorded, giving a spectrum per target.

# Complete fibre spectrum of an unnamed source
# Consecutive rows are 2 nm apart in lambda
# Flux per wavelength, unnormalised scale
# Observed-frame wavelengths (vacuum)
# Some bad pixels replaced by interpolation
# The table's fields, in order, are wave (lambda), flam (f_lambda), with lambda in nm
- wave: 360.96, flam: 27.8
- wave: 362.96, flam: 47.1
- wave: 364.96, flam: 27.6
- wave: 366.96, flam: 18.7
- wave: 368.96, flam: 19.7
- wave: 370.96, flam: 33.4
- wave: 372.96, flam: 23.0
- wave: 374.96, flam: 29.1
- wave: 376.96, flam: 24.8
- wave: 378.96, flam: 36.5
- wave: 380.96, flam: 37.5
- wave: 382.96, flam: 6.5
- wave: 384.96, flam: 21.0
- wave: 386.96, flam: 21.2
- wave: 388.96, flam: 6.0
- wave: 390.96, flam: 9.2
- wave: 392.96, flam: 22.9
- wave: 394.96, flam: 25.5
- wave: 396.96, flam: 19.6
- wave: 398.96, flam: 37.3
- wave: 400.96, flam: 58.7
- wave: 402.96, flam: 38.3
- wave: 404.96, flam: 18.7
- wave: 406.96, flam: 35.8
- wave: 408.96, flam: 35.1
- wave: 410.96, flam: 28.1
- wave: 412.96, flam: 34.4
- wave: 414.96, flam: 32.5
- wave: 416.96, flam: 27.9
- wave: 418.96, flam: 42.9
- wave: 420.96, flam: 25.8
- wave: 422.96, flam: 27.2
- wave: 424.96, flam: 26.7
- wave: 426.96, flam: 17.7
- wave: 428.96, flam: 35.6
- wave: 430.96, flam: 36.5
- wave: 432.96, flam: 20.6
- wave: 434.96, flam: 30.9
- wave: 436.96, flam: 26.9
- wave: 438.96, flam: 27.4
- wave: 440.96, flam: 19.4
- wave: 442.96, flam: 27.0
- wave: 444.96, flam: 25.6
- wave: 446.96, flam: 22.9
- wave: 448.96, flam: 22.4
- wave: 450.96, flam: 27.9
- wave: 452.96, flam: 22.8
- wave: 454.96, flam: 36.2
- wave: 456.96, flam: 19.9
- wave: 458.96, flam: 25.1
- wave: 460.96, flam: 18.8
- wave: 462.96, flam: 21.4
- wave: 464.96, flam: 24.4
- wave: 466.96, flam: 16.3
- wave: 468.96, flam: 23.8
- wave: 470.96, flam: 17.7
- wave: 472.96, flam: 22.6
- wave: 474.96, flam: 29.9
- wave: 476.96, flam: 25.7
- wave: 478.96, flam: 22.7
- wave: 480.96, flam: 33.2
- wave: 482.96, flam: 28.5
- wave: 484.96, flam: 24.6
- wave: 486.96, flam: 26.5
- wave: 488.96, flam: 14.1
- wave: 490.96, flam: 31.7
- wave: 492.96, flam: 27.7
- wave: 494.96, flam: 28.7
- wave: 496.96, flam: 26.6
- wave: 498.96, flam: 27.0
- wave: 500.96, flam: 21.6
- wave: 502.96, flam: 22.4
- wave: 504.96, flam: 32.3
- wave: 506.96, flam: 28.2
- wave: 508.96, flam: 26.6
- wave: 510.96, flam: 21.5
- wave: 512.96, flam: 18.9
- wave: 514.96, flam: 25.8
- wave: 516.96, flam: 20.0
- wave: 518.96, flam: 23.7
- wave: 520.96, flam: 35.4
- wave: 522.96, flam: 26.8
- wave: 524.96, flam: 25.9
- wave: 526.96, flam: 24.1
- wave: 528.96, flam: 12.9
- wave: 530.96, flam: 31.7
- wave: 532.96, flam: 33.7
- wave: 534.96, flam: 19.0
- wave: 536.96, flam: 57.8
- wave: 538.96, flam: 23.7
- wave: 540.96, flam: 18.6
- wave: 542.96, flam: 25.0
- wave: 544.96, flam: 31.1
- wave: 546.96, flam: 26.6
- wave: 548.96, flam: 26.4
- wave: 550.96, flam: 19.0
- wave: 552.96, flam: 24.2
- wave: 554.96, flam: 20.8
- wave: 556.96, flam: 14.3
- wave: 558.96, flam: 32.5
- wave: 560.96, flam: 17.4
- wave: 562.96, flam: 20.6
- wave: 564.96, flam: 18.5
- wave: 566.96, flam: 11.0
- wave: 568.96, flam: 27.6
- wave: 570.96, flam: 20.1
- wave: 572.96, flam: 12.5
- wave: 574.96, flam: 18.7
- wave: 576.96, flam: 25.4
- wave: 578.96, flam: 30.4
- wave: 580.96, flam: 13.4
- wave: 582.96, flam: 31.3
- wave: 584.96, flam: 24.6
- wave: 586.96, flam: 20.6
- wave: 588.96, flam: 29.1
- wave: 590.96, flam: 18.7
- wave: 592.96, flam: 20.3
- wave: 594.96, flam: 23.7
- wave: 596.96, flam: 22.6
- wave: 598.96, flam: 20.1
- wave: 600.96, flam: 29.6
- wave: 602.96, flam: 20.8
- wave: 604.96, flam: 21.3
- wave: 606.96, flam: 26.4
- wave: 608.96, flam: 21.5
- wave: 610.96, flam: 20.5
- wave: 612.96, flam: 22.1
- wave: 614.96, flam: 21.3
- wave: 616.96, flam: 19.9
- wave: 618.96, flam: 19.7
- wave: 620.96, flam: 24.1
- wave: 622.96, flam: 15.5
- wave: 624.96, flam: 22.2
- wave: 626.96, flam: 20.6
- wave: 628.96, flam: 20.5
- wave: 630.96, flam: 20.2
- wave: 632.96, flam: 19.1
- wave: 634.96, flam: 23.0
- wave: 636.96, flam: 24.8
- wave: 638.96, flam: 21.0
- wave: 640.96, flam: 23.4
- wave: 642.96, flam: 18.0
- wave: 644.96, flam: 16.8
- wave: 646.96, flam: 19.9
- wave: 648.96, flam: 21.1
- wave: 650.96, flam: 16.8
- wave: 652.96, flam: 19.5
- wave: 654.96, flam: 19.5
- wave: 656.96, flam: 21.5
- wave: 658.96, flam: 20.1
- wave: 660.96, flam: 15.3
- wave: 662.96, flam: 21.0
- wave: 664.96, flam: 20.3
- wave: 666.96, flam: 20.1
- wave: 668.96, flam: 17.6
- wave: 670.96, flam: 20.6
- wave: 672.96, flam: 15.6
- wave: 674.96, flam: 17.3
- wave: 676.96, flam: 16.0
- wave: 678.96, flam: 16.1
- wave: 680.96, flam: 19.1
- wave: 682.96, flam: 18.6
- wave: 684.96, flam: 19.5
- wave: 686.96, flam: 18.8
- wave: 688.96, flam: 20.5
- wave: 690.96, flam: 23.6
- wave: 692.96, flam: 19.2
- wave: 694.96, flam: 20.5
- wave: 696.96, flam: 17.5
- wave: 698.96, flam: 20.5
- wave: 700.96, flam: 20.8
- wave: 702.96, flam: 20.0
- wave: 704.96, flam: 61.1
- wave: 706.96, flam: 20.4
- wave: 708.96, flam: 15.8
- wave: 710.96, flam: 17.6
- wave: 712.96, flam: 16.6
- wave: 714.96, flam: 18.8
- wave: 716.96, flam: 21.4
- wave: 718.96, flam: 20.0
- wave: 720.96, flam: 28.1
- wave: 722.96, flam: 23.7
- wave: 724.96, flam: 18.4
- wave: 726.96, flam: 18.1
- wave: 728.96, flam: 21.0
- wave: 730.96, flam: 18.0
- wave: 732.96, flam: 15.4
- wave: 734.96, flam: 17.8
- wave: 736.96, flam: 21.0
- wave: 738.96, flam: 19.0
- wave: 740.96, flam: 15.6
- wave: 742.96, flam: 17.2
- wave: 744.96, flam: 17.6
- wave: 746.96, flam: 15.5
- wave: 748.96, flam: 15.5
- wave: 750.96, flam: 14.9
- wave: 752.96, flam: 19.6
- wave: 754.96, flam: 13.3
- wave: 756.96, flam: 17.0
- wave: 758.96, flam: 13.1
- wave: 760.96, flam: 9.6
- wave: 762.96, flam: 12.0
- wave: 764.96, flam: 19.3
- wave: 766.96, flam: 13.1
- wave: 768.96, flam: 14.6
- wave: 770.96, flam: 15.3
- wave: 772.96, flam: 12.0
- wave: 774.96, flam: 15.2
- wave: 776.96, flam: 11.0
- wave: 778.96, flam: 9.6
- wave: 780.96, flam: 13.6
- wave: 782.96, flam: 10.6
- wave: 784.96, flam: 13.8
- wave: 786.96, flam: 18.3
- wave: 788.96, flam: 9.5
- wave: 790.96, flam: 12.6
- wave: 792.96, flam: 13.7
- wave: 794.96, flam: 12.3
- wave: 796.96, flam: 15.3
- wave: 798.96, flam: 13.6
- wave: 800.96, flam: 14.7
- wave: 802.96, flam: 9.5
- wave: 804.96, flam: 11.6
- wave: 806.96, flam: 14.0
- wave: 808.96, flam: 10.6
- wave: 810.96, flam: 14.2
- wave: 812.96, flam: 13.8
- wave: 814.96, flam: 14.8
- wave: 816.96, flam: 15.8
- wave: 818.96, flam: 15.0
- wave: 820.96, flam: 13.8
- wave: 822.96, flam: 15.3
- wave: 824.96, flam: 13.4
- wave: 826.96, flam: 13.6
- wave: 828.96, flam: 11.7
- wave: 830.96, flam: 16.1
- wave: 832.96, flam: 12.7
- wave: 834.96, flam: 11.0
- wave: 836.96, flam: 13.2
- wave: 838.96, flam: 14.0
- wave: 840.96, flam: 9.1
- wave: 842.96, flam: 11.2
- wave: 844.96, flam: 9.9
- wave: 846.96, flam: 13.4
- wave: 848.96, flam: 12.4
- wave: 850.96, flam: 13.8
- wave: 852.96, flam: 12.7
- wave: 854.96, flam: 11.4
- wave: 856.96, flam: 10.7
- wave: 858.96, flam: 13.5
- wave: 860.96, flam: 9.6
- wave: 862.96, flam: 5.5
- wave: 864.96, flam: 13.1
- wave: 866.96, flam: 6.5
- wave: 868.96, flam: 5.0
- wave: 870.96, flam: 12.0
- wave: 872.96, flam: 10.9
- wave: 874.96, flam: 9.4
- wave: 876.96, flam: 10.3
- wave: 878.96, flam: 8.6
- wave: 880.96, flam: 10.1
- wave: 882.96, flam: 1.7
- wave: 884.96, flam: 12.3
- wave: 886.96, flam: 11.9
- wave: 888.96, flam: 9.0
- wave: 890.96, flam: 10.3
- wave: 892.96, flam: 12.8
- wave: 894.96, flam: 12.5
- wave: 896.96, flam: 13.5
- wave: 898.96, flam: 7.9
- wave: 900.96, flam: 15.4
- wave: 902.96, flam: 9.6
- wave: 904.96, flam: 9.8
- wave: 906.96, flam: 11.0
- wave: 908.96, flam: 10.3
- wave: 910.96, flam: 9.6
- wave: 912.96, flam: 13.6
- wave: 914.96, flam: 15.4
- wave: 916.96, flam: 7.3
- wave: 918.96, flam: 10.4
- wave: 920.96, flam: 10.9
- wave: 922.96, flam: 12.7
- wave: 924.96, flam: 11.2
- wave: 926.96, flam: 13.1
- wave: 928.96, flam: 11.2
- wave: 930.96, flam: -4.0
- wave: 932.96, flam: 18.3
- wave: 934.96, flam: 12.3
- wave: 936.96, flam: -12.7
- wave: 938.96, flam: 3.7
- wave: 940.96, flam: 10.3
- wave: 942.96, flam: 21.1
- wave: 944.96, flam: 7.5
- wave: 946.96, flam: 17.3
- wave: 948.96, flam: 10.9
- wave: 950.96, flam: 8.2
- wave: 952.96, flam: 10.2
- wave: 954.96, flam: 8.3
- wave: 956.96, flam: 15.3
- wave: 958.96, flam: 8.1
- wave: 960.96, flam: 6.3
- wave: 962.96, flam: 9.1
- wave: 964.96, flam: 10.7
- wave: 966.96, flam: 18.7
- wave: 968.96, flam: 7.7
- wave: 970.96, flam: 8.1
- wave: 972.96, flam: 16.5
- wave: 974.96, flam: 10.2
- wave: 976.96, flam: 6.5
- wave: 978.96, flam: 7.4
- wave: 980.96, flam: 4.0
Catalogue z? 0.07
